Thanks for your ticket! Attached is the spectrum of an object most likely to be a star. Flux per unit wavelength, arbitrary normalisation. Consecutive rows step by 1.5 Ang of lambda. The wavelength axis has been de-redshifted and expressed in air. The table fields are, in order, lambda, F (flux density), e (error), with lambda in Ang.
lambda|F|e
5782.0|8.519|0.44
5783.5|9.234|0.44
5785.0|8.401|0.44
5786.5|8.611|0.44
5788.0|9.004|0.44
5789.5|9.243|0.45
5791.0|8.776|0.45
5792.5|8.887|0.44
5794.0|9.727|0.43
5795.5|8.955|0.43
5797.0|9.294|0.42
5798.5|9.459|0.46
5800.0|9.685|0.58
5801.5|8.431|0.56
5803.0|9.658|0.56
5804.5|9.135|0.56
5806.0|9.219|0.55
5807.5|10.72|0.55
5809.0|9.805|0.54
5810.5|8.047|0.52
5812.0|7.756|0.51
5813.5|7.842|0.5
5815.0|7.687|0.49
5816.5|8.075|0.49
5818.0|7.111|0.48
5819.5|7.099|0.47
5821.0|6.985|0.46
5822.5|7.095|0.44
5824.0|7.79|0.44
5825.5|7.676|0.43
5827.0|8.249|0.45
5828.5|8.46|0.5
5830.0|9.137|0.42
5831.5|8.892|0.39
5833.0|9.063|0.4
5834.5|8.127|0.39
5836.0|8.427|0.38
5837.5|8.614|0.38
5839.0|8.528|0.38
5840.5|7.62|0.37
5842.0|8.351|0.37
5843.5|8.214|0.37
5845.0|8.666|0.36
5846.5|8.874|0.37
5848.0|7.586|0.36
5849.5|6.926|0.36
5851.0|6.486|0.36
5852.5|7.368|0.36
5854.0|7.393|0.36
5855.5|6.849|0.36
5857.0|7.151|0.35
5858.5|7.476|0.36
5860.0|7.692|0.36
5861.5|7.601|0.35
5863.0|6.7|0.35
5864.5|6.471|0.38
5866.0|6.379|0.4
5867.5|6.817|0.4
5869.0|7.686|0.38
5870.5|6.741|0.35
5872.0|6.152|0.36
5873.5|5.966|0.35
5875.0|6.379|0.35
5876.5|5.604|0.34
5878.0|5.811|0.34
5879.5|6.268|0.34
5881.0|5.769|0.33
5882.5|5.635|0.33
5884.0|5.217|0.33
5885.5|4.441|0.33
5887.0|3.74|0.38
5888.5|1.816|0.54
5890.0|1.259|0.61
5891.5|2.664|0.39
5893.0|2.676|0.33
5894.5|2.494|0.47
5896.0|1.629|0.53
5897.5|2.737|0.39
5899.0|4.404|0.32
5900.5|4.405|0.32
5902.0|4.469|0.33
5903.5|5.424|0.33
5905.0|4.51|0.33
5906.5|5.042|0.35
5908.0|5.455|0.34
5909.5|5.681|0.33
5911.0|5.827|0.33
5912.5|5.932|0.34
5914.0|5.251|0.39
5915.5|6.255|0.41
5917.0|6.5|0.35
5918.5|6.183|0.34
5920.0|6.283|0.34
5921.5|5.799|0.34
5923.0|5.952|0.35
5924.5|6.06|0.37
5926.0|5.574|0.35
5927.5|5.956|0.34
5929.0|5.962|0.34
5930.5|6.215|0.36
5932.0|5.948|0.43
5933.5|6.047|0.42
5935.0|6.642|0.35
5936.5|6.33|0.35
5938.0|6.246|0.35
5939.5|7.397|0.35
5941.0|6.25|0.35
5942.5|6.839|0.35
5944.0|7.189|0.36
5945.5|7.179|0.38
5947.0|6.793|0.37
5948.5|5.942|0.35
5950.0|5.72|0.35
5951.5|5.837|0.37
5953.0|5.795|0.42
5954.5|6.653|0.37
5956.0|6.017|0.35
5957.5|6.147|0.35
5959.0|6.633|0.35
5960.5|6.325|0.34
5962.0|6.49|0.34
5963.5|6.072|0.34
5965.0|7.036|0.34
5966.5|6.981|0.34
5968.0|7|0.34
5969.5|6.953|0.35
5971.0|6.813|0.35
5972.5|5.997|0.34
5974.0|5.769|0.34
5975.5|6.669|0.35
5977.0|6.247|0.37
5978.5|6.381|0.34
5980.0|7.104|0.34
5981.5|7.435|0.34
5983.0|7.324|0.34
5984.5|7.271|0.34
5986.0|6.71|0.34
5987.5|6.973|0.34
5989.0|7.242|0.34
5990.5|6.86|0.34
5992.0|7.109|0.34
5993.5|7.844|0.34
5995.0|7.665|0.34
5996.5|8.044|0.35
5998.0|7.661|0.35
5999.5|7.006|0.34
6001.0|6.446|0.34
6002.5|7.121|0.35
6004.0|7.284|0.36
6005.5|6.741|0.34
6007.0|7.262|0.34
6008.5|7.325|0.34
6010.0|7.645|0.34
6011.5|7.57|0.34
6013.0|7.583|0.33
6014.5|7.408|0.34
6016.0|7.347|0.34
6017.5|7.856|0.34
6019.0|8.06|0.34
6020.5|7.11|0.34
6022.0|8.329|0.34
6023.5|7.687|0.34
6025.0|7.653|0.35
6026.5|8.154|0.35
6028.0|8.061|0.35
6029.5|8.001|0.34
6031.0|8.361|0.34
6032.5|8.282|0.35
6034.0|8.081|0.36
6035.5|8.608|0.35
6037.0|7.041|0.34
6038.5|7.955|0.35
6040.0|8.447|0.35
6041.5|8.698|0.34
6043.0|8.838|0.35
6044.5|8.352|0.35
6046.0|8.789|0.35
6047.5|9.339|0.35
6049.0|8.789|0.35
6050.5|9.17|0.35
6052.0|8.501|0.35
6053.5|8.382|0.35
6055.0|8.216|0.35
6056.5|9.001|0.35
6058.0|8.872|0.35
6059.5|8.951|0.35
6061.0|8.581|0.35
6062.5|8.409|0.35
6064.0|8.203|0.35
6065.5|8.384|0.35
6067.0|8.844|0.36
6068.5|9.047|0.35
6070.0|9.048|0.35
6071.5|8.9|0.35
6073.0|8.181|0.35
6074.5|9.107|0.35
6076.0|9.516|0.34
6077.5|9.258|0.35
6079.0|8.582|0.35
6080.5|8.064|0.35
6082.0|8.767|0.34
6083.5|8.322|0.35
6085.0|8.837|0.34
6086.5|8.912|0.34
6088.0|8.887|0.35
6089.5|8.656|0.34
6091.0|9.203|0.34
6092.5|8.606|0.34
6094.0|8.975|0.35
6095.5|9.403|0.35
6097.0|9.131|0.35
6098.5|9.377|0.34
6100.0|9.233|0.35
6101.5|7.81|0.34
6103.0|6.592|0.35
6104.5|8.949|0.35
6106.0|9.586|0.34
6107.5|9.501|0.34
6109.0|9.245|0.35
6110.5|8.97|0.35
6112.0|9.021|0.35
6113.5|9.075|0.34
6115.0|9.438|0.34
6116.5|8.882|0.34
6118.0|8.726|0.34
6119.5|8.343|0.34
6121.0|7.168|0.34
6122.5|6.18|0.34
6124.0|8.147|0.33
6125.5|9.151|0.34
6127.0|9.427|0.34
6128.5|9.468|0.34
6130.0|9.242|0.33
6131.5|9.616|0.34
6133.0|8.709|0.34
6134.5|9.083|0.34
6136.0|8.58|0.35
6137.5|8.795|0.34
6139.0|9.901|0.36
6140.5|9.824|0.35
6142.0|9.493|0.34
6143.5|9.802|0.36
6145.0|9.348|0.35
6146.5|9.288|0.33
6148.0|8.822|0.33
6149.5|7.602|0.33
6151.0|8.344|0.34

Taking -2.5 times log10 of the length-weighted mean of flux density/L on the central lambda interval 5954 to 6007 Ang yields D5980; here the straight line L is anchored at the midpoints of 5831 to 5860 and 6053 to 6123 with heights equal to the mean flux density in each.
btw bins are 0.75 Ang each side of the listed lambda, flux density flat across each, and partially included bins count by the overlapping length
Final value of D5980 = 0.21 mag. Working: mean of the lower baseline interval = 7.91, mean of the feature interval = 6.86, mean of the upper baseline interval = 8.72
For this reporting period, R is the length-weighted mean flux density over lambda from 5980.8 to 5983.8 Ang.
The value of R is 7.38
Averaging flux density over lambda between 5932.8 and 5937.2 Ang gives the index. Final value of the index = 6.34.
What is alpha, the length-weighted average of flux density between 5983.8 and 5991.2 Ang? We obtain 7.01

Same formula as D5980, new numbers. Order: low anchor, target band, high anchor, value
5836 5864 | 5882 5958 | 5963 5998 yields 0.33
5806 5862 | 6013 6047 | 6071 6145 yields 0.08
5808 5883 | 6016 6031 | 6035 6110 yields 0.08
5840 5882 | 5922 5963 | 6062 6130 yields 0.21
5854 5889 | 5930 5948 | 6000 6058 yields 0.06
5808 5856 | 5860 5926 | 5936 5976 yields 0.35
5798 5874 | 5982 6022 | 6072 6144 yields 0.16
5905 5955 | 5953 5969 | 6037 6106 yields 0.03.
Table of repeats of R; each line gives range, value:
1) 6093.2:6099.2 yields 9.22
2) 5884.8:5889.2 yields 3.34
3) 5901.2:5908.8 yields 4.98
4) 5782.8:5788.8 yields 8.81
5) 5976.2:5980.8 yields 6.59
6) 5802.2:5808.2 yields 9.66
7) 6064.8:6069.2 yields 8.76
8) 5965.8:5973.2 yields 6.75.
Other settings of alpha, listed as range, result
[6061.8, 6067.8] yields 8.47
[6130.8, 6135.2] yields 9.13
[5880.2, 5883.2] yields 5.71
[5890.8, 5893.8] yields 2.67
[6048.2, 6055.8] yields 8.62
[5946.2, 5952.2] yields 6.08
